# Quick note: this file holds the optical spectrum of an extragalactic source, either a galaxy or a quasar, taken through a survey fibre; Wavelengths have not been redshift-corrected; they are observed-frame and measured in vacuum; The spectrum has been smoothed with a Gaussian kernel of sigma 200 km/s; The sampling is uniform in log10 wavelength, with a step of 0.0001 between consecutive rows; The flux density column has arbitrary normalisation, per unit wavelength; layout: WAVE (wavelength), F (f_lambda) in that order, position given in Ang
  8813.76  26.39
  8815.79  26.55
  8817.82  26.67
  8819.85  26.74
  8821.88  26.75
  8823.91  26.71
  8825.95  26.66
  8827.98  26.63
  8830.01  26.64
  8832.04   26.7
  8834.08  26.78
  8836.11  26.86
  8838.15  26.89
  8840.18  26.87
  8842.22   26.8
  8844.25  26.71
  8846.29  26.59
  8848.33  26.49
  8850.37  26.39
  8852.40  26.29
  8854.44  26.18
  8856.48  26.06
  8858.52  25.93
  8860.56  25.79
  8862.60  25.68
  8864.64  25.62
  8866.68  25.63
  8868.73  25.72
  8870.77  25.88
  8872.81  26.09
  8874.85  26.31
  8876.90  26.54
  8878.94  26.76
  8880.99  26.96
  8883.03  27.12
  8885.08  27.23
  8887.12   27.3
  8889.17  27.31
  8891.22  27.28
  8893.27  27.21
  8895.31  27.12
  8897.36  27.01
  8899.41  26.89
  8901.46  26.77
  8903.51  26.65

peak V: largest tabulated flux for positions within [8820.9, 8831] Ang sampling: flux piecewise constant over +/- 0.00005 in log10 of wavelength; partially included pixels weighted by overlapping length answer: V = 26.75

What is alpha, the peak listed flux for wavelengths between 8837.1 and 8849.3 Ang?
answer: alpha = 26.89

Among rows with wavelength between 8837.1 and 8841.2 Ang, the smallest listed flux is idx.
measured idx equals 26.87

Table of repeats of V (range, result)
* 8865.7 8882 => 26.96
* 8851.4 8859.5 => 26.29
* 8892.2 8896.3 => 27.21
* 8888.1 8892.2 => 27.31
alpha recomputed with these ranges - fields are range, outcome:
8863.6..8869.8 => 25.72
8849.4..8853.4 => 26.39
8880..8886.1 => 27.23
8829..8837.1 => 26.86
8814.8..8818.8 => 26.67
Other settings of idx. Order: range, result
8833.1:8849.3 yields 26.49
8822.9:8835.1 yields 26.63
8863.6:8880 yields 25.62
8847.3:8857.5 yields 26.06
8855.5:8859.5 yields 25.93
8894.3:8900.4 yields 26.89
